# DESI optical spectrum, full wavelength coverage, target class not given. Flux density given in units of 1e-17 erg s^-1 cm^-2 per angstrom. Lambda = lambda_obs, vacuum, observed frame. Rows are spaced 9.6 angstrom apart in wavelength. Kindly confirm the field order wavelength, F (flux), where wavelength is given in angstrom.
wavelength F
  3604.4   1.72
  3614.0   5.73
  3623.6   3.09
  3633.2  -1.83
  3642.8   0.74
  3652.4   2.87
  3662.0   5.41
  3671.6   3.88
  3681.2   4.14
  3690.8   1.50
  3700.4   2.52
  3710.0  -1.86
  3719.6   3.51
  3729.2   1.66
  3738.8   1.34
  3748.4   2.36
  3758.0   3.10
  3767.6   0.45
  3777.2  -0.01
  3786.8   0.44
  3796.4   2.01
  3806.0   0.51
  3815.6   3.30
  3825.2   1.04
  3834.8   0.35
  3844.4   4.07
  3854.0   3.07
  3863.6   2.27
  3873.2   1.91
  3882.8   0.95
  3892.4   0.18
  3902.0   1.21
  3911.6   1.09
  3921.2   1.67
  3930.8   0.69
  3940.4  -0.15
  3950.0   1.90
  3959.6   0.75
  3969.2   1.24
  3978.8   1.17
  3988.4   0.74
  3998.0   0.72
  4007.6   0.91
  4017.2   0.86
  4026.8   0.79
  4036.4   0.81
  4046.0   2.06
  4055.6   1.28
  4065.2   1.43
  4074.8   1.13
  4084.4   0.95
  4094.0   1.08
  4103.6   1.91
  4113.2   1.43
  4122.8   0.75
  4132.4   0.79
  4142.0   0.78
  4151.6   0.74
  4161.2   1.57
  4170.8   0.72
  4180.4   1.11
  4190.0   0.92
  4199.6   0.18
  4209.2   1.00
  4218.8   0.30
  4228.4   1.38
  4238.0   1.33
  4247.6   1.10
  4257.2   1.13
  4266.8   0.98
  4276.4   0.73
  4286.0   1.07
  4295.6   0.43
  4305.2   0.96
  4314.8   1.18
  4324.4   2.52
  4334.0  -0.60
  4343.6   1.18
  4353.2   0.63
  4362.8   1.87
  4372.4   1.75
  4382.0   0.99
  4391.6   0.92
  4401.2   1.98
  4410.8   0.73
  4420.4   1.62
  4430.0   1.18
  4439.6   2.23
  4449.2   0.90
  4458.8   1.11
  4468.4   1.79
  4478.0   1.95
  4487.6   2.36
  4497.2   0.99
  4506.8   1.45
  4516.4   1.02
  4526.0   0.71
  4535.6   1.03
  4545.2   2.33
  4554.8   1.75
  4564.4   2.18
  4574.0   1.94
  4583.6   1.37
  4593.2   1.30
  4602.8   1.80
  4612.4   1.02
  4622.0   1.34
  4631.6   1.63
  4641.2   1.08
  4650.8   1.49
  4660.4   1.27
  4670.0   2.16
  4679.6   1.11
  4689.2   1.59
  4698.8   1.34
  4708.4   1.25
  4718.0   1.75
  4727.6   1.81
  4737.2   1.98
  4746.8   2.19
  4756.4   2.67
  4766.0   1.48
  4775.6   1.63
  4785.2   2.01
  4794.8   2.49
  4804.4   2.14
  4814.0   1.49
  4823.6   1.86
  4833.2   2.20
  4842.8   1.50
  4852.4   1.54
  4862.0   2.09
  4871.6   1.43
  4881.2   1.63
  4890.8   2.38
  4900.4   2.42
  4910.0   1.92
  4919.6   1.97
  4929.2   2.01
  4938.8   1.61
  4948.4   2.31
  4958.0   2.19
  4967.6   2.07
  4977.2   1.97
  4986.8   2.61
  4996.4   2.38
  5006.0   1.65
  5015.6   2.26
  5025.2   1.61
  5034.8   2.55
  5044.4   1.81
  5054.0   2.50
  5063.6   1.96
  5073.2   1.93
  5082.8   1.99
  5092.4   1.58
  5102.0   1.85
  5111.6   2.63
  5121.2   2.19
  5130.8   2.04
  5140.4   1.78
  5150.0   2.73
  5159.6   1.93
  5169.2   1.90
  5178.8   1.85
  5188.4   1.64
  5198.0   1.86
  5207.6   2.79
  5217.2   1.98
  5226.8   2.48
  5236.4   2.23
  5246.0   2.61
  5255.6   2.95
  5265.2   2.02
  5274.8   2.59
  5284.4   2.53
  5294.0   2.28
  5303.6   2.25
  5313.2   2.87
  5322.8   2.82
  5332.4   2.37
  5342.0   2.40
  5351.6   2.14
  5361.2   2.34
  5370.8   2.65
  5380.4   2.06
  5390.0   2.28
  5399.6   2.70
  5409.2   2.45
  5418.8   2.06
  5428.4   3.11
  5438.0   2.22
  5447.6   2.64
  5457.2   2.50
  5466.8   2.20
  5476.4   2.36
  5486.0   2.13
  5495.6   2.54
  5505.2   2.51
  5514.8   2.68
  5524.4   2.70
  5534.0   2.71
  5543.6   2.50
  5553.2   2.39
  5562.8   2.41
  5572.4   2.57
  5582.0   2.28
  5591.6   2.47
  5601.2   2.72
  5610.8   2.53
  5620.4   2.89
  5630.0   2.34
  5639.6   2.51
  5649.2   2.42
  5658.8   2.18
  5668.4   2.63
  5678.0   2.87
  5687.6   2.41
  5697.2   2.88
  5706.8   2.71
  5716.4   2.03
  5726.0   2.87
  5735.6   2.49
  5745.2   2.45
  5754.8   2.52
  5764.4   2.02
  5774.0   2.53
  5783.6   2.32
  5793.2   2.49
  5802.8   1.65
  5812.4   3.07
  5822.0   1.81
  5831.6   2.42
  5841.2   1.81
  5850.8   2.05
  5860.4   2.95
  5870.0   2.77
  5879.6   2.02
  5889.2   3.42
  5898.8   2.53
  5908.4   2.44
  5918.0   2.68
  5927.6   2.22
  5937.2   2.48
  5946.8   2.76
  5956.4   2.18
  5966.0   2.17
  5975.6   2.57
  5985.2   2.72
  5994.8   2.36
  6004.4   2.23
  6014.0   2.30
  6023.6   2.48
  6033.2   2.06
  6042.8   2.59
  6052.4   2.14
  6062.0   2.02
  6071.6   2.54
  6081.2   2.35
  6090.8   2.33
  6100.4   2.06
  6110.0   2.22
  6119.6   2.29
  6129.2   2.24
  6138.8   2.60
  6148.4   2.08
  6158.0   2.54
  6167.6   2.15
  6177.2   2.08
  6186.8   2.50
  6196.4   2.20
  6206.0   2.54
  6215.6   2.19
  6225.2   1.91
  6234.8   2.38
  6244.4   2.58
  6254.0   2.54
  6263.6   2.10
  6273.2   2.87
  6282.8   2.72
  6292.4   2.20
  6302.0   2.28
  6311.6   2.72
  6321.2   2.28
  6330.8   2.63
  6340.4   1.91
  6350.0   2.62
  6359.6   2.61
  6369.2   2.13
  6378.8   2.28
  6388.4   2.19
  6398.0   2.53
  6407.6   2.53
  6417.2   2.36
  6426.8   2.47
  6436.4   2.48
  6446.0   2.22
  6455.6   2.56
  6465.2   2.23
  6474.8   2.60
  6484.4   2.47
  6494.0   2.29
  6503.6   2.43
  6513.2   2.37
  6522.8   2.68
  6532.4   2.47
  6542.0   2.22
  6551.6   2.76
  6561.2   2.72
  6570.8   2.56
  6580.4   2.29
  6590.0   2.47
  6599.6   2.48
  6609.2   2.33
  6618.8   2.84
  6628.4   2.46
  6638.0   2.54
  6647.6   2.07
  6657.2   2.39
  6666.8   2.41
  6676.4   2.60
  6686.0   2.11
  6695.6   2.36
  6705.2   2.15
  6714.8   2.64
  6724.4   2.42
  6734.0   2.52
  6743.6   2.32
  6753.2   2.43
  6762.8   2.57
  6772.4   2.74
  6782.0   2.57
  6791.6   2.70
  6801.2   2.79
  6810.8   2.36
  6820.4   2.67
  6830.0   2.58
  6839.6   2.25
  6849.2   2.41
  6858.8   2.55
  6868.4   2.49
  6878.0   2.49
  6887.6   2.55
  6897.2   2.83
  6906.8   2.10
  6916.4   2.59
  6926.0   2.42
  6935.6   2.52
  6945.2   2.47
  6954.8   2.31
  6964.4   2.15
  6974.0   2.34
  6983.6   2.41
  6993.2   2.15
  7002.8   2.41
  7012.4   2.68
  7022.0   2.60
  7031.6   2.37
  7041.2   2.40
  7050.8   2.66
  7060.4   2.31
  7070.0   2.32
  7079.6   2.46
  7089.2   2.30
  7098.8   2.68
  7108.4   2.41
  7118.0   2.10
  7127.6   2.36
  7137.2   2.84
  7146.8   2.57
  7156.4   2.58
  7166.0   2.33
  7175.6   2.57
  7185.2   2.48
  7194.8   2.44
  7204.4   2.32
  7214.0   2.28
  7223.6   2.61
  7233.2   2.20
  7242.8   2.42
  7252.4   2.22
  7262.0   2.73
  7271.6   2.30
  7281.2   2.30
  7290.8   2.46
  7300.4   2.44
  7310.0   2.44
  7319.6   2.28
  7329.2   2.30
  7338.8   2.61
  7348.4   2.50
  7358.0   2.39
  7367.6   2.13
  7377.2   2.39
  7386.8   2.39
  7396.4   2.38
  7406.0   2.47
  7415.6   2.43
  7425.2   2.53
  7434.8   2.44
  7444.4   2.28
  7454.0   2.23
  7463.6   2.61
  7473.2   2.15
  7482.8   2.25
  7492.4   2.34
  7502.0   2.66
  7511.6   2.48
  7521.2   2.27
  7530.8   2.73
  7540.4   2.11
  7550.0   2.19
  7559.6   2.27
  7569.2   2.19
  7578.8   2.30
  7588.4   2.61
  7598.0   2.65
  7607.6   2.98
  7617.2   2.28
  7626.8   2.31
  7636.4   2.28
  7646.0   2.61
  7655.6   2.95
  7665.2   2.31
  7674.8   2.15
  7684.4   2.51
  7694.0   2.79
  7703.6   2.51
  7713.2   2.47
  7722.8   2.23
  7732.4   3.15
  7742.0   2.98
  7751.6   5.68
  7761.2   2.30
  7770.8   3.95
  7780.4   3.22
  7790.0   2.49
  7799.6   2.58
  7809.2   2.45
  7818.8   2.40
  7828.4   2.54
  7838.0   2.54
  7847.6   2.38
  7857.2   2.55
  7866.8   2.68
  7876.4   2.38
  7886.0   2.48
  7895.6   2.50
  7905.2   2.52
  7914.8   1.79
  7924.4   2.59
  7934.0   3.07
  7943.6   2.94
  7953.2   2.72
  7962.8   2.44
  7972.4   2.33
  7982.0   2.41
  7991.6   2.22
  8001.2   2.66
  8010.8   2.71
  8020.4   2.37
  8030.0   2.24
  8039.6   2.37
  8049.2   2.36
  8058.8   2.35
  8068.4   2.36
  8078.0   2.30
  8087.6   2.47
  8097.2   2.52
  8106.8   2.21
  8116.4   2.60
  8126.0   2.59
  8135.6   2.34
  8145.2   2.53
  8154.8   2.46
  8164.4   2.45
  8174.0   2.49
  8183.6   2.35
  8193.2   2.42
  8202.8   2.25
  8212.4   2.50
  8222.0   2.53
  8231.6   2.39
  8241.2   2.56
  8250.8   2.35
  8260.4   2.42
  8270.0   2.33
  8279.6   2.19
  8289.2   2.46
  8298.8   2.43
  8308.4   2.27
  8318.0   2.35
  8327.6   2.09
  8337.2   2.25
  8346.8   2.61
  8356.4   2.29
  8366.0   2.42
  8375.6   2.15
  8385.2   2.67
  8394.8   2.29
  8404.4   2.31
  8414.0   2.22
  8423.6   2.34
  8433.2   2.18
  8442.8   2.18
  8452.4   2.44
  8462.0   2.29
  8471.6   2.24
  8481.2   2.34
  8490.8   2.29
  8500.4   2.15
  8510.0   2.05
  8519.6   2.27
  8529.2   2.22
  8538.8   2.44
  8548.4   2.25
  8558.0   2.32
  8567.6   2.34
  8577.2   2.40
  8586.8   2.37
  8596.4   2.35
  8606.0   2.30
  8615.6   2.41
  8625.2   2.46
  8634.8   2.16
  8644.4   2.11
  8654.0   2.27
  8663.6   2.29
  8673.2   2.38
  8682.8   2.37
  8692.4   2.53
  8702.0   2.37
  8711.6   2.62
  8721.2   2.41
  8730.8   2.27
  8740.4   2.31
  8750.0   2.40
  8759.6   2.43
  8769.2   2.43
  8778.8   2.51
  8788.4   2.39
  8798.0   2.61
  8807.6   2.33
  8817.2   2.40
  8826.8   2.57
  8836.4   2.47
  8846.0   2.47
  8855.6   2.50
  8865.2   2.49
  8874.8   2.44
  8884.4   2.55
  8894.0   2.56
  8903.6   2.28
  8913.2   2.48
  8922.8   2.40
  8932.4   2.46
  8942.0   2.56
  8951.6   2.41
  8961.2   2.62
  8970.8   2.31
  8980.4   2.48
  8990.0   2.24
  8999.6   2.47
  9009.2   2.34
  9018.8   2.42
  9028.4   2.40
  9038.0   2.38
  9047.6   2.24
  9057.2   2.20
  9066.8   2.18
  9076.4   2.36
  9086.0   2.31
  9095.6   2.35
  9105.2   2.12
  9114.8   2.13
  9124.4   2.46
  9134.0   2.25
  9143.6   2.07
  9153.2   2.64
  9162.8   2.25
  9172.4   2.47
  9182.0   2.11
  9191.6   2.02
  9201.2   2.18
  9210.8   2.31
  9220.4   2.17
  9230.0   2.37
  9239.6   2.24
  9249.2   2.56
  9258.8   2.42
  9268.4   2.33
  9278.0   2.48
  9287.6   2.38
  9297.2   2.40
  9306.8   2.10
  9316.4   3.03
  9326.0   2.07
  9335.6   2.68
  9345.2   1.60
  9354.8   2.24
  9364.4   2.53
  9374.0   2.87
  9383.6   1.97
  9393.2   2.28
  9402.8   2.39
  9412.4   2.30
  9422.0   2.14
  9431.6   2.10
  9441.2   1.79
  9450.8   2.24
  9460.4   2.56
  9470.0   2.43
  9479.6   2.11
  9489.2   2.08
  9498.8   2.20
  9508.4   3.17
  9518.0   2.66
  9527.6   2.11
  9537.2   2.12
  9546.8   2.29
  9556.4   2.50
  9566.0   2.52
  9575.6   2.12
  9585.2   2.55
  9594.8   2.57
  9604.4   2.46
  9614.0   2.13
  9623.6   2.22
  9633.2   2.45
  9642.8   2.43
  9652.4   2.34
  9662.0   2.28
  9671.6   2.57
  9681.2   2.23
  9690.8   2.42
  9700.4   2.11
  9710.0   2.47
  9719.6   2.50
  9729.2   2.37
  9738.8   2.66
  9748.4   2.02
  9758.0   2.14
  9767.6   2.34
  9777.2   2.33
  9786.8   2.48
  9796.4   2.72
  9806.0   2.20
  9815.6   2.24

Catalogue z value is 0.181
